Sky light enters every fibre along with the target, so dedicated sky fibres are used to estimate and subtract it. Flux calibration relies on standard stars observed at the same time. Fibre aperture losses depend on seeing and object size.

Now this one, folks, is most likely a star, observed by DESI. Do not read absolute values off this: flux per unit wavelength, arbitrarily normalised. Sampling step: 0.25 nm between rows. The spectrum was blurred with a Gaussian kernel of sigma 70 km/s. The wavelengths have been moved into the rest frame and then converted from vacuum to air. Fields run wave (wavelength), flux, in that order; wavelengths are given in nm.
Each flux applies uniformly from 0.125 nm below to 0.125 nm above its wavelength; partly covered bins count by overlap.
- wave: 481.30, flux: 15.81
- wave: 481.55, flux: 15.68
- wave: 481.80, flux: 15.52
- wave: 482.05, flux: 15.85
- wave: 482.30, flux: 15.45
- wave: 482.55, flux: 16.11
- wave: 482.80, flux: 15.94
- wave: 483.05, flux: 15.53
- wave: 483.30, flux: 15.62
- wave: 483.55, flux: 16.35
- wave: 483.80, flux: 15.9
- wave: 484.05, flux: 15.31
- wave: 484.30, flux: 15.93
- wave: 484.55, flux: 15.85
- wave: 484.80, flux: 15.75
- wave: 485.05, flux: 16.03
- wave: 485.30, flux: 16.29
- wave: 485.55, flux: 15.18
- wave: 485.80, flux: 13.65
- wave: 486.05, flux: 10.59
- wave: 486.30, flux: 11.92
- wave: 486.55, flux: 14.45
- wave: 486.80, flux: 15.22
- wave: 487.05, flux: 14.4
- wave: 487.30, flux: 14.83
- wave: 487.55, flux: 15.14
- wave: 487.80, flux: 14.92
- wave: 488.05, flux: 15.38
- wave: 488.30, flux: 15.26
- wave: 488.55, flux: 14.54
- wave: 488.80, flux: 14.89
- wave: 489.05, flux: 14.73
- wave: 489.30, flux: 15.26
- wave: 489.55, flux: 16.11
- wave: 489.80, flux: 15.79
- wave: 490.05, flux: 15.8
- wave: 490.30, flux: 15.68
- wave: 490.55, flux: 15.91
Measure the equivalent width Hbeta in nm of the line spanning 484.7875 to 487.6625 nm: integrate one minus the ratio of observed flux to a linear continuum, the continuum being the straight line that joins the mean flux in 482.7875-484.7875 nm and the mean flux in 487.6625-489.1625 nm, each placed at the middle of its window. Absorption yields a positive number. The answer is 0.18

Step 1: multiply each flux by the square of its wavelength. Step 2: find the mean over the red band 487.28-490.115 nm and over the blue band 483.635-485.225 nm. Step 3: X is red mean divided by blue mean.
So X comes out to 0.98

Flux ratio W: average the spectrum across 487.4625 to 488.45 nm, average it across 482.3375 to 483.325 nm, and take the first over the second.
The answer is 1.0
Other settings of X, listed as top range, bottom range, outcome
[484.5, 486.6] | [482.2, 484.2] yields 0.92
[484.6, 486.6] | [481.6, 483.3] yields 0.92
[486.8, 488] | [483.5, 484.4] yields 0.95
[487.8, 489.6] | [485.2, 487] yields 1.10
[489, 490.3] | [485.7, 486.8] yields 1.22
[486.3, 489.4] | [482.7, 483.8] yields 0.95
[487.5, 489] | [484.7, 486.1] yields 1.03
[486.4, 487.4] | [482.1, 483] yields 0.94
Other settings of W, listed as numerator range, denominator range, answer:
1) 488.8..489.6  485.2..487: 1.10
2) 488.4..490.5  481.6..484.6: 0.97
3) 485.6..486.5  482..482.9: 0.79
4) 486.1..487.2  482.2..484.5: 0.87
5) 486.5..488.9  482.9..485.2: 0.94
